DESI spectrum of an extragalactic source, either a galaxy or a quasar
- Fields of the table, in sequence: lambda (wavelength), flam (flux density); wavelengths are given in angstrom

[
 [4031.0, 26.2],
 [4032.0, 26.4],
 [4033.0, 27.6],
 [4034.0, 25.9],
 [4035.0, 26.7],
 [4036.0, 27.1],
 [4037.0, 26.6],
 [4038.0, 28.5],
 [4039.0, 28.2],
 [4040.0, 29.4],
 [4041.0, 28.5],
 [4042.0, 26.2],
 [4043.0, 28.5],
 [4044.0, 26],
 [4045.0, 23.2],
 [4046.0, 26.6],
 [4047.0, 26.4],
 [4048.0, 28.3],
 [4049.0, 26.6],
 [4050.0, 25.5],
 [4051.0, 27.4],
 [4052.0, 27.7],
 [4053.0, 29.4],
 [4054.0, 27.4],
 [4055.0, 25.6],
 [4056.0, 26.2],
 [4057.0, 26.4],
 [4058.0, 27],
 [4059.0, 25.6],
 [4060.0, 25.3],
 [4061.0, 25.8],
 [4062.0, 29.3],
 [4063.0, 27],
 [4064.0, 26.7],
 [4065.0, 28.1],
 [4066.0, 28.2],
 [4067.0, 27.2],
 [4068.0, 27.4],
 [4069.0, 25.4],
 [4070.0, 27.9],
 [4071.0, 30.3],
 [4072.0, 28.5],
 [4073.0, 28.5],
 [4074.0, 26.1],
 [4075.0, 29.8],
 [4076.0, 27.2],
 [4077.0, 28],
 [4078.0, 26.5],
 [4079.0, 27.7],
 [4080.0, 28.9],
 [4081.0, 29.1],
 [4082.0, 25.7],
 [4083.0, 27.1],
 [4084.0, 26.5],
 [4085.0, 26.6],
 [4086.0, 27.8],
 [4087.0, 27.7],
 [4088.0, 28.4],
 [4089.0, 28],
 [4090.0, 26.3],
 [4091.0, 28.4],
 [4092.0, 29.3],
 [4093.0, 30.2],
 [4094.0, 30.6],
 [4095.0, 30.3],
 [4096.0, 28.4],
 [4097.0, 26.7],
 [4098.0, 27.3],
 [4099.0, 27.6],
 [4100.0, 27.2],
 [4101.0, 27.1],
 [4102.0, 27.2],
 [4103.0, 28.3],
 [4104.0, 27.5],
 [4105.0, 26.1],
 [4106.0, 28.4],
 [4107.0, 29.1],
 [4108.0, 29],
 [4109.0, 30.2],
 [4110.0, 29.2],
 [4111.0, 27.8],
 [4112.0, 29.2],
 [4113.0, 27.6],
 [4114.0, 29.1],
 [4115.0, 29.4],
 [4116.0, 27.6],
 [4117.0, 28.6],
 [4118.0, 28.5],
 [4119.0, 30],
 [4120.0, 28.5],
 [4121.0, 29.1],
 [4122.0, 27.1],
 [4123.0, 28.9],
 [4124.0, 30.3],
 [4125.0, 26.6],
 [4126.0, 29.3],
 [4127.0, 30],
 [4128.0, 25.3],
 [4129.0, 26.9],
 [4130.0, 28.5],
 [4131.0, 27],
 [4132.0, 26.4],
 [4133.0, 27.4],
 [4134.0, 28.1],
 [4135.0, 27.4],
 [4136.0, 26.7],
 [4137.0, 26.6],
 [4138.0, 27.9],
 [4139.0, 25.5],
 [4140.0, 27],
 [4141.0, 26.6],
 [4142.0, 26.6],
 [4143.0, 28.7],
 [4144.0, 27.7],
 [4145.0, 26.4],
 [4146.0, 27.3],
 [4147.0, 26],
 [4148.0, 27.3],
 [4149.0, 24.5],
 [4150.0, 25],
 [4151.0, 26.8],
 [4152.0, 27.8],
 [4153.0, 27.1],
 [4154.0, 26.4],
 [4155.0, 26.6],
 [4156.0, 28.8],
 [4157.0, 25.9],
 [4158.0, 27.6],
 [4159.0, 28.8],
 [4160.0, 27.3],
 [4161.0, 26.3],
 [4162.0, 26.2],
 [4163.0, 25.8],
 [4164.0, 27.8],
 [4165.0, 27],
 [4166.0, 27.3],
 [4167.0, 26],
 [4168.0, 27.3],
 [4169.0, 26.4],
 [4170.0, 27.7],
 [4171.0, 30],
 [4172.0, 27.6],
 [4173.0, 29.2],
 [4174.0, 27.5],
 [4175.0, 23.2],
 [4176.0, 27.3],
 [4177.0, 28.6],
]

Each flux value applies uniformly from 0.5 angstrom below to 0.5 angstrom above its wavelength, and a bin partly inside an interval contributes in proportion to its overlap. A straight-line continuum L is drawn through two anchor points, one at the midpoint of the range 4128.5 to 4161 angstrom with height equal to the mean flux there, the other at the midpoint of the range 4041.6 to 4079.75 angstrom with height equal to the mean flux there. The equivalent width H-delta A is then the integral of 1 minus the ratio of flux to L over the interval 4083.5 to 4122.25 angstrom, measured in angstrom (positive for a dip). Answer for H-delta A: -1.7 angstrom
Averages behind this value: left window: 27.1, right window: 27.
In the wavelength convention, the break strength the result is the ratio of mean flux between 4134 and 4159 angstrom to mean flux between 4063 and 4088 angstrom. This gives 1.0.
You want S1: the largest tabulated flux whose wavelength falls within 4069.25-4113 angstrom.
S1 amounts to 30.6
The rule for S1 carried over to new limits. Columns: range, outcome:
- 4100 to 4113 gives 30.2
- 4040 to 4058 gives 29.4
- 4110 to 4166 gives 30.3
